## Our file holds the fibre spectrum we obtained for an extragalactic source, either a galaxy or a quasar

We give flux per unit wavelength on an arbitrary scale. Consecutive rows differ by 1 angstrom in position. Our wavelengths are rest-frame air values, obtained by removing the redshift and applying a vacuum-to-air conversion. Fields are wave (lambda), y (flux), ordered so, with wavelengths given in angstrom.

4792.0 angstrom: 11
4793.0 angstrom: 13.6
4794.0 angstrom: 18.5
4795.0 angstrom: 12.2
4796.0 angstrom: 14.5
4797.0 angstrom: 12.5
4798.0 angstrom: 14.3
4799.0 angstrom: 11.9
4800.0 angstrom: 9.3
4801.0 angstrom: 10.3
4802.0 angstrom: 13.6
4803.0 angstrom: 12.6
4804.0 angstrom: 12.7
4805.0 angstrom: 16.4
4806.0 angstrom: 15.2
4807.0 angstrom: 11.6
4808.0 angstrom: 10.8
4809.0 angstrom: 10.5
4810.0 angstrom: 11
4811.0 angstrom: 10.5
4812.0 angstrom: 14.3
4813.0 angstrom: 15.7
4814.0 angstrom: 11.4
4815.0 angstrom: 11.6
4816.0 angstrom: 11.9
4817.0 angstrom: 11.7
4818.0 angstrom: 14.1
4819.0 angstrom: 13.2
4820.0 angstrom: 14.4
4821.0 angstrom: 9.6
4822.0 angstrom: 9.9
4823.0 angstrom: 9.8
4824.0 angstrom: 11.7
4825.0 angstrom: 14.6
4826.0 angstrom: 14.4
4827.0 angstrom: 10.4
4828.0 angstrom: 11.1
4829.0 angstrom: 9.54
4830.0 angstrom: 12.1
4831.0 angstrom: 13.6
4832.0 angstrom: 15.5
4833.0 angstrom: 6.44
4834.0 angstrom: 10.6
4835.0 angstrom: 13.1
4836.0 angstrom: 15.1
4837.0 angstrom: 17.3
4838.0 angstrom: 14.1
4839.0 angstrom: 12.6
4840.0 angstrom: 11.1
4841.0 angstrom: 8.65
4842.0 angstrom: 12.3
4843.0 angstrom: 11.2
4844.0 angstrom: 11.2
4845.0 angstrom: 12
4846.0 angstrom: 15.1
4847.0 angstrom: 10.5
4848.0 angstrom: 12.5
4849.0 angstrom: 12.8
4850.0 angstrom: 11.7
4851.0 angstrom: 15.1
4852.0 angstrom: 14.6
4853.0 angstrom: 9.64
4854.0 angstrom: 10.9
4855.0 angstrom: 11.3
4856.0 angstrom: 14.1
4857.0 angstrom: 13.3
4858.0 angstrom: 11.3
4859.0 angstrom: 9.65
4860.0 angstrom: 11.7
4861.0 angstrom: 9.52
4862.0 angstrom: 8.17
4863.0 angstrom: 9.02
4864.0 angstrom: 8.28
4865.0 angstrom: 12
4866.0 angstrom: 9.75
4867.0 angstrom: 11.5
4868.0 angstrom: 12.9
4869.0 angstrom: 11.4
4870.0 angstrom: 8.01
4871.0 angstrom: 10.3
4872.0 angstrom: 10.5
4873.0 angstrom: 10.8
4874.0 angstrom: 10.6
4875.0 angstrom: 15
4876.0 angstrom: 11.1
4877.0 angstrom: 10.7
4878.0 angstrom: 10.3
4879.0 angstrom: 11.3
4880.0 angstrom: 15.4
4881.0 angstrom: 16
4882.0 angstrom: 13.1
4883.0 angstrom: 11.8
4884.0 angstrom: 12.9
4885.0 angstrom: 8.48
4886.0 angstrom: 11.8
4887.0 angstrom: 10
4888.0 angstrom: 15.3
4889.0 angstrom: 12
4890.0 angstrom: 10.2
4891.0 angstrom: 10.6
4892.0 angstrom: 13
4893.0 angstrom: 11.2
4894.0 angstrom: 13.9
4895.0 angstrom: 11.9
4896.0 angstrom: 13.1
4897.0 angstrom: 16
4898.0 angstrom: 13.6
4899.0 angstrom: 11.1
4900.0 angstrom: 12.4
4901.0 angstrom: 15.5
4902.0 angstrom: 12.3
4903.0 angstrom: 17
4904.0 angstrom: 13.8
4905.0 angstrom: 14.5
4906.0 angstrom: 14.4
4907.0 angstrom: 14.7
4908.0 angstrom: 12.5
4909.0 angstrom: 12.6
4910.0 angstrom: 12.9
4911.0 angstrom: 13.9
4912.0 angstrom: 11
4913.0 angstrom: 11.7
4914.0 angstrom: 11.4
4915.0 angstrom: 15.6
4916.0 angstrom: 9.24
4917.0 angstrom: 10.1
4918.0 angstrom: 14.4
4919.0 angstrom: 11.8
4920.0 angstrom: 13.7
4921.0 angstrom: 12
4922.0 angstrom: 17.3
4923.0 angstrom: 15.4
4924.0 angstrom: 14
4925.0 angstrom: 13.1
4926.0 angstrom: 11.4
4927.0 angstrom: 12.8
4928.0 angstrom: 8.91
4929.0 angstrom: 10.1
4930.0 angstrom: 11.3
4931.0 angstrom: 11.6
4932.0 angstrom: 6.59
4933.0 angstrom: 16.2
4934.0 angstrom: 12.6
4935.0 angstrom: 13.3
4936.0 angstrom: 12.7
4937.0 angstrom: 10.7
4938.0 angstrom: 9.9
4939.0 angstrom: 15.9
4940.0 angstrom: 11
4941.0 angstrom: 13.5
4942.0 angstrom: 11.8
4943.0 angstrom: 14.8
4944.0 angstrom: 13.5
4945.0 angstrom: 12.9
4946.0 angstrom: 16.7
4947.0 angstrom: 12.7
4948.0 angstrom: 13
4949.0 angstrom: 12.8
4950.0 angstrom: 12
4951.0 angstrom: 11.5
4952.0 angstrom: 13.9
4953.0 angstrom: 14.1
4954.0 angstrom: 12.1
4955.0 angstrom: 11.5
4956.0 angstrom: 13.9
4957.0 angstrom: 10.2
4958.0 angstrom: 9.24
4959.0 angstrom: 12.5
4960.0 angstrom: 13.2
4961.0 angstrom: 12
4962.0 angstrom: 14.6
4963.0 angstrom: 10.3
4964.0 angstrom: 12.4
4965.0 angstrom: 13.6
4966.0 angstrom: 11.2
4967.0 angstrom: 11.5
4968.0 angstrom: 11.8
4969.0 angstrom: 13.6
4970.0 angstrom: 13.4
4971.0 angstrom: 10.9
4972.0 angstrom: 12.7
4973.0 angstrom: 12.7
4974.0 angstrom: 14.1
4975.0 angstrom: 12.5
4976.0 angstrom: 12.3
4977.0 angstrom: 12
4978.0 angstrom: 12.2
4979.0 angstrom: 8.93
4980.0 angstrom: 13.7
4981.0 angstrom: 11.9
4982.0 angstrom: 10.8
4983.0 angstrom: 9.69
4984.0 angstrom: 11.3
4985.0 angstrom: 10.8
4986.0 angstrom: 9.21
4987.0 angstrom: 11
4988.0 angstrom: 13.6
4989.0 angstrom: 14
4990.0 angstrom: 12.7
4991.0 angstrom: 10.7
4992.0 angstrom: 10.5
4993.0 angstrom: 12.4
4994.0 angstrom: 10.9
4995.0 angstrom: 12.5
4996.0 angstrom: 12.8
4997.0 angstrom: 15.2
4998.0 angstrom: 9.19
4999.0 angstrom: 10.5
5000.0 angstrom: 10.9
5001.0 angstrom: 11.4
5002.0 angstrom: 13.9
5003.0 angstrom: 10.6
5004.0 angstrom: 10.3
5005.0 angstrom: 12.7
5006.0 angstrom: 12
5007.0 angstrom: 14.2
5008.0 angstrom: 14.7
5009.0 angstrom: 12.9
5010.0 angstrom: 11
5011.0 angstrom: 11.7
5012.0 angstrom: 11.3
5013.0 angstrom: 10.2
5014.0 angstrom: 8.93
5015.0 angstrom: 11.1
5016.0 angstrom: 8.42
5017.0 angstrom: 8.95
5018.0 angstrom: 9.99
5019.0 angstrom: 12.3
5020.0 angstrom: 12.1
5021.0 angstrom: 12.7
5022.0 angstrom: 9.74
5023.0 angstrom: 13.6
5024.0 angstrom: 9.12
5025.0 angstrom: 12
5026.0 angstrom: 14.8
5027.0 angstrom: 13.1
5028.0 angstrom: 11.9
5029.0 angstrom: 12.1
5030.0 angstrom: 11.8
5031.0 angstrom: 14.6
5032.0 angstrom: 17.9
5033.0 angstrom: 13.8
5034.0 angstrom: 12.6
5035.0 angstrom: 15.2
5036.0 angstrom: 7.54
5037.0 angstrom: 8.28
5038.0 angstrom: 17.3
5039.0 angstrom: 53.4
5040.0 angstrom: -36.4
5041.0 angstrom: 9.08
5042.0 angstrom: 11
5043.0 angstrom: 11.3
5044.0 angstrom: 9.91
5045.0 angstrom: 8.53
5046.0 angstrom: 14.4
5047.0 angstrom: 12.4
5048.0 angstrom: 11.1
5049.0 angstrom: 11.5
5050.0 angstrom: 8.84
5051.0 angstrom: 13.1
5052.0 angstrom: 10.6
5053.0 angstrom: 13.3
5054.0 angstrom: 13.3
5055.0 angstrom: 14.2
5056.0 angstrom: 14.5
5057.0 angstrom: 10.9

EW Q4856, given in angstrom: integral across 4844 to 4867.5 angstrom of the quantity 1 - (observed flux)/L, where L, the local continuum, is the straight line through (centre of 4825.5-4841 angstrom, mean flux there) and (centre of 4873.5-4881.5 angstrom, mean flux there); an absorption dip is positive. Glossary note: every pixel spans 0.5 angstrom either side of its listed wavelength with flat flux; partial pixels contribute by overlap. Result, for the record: 1.8 angstrom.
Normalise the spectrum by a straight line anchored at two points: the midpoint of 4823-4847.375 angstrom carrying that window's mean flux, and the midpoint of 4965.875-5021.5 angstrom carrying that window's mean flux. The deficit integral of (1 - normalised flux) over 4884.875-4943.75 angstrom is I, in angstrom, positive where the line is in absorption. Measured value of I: -3.4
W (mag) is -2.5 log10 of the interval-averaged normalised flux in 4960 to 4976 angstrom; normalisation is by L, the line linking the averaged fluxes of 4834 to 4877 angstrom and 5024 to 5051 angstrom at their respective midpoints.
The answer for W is -0.07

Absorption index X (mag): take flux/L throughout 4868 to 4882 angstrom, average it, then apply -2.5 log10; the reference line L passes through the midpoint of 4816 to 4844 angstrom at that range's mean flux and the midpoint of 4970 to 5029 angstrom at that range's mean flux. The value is 0.03 mag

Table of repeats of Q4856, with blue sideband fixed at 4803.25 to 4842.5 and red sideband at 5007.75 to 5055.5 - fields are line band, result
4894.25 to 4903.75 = -1.2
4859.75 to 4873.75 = 2.2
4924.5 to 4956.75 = -1.3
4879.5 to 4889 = -0.5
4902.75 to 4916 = -1.4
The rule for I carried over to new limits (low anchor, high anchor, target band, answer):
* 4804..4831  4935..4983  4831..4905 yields 1.5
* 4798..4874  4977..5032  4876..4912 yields -3.0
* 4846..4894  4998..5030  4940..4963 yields -2.3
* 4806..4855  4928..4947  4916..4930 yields -0.2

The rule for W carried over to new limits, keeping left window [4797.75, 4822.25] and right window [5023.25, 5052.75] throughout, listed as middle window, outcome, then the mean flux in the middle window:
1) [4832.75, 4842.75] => 0.00 mag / 12.2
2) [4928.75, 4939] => 0.03 mag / 11.7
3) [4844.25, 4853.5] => -0.03 mag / 12.6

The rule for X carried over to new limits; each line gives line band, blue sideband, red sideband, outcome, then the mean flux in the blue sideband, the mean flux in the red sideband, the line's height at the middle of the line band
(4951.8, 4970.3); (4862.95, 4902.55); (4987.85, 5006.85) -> -0.04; 11.9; 11.9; 11.9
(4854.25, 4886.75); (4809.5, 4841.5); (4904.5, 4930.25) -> 0.11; 12.2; 12.7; 12.5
